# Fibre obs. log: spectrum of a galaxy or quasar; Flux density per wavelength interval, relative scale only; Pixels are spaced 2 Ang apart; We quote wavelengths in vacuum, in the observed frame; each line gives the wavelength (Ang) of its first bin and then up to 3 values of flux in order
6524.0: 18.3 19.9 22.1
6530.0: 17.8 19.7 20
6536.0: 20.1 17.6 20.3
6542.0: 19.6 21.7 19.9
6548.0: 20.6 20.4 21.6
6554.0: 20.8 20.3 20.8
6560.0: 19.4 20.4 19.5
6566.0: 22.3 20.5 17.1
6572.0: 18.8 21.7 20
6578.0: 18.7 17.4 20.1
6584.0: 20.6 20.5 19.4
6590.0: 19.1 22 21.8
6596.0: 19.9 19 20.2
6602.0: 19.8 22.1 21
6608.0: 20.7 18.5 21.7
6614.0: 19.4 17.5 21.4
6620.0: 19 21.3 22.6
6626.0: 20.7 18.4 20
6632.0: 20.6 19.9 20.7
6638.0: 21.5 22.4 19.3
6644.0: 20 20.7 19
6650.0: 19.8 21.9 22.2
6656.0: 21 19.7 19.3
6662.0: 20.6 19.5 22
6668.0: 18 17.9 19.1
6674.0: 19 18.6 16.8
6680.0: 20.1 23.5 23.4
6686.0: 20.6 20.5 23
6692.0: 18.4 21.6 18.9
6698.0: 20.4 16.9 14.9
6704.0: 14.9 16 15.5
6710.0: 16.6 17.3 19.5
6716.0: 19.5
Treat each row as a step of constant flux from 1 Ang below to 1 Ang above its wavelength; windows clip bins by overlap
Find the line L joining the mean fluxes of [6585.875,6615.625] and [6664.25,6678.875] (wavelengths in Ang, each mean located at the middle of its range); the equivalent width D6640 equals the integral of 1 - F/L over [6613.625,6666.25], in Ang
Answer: -2.46 Ang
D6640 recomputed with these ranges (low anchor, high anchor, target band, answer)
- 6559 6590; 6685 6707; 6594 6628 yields -1.49 Ang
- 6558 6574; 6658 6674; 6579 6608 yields -0.64 Ang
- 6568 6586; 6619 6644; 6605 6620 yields 0.13 Ang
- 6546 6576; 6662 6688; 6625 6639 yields -0.14 Ang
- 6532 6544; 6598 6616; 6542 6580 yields -0.55 Ang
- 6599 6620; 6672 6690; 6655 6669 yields 0.22 Ang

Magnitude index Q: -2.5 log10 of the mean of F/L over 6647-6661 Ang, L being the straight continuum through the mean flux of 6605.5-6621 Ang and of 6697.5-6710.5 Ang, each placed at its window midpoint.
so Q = -0.121 mag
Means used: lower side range 19.9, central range 20.4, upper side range 16.3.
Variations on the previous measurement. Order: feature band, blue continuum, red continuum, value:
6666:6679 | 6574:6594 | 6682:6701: 0.11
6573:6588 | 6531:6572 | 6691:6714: -0.01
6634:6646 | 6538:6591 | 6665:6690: -0.03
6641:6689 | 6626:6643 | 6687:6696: 0.02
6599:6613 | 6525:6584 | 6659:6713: -0.05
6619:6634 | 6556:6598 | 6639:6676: -0.02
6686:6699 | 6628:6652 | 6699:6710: -0.23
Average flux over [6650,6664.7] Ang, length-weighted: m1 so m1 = 20.6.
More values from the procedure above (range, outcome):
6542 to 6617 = 20.1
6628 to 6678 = 20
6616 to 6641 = 20.6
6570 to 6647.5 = 20.2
